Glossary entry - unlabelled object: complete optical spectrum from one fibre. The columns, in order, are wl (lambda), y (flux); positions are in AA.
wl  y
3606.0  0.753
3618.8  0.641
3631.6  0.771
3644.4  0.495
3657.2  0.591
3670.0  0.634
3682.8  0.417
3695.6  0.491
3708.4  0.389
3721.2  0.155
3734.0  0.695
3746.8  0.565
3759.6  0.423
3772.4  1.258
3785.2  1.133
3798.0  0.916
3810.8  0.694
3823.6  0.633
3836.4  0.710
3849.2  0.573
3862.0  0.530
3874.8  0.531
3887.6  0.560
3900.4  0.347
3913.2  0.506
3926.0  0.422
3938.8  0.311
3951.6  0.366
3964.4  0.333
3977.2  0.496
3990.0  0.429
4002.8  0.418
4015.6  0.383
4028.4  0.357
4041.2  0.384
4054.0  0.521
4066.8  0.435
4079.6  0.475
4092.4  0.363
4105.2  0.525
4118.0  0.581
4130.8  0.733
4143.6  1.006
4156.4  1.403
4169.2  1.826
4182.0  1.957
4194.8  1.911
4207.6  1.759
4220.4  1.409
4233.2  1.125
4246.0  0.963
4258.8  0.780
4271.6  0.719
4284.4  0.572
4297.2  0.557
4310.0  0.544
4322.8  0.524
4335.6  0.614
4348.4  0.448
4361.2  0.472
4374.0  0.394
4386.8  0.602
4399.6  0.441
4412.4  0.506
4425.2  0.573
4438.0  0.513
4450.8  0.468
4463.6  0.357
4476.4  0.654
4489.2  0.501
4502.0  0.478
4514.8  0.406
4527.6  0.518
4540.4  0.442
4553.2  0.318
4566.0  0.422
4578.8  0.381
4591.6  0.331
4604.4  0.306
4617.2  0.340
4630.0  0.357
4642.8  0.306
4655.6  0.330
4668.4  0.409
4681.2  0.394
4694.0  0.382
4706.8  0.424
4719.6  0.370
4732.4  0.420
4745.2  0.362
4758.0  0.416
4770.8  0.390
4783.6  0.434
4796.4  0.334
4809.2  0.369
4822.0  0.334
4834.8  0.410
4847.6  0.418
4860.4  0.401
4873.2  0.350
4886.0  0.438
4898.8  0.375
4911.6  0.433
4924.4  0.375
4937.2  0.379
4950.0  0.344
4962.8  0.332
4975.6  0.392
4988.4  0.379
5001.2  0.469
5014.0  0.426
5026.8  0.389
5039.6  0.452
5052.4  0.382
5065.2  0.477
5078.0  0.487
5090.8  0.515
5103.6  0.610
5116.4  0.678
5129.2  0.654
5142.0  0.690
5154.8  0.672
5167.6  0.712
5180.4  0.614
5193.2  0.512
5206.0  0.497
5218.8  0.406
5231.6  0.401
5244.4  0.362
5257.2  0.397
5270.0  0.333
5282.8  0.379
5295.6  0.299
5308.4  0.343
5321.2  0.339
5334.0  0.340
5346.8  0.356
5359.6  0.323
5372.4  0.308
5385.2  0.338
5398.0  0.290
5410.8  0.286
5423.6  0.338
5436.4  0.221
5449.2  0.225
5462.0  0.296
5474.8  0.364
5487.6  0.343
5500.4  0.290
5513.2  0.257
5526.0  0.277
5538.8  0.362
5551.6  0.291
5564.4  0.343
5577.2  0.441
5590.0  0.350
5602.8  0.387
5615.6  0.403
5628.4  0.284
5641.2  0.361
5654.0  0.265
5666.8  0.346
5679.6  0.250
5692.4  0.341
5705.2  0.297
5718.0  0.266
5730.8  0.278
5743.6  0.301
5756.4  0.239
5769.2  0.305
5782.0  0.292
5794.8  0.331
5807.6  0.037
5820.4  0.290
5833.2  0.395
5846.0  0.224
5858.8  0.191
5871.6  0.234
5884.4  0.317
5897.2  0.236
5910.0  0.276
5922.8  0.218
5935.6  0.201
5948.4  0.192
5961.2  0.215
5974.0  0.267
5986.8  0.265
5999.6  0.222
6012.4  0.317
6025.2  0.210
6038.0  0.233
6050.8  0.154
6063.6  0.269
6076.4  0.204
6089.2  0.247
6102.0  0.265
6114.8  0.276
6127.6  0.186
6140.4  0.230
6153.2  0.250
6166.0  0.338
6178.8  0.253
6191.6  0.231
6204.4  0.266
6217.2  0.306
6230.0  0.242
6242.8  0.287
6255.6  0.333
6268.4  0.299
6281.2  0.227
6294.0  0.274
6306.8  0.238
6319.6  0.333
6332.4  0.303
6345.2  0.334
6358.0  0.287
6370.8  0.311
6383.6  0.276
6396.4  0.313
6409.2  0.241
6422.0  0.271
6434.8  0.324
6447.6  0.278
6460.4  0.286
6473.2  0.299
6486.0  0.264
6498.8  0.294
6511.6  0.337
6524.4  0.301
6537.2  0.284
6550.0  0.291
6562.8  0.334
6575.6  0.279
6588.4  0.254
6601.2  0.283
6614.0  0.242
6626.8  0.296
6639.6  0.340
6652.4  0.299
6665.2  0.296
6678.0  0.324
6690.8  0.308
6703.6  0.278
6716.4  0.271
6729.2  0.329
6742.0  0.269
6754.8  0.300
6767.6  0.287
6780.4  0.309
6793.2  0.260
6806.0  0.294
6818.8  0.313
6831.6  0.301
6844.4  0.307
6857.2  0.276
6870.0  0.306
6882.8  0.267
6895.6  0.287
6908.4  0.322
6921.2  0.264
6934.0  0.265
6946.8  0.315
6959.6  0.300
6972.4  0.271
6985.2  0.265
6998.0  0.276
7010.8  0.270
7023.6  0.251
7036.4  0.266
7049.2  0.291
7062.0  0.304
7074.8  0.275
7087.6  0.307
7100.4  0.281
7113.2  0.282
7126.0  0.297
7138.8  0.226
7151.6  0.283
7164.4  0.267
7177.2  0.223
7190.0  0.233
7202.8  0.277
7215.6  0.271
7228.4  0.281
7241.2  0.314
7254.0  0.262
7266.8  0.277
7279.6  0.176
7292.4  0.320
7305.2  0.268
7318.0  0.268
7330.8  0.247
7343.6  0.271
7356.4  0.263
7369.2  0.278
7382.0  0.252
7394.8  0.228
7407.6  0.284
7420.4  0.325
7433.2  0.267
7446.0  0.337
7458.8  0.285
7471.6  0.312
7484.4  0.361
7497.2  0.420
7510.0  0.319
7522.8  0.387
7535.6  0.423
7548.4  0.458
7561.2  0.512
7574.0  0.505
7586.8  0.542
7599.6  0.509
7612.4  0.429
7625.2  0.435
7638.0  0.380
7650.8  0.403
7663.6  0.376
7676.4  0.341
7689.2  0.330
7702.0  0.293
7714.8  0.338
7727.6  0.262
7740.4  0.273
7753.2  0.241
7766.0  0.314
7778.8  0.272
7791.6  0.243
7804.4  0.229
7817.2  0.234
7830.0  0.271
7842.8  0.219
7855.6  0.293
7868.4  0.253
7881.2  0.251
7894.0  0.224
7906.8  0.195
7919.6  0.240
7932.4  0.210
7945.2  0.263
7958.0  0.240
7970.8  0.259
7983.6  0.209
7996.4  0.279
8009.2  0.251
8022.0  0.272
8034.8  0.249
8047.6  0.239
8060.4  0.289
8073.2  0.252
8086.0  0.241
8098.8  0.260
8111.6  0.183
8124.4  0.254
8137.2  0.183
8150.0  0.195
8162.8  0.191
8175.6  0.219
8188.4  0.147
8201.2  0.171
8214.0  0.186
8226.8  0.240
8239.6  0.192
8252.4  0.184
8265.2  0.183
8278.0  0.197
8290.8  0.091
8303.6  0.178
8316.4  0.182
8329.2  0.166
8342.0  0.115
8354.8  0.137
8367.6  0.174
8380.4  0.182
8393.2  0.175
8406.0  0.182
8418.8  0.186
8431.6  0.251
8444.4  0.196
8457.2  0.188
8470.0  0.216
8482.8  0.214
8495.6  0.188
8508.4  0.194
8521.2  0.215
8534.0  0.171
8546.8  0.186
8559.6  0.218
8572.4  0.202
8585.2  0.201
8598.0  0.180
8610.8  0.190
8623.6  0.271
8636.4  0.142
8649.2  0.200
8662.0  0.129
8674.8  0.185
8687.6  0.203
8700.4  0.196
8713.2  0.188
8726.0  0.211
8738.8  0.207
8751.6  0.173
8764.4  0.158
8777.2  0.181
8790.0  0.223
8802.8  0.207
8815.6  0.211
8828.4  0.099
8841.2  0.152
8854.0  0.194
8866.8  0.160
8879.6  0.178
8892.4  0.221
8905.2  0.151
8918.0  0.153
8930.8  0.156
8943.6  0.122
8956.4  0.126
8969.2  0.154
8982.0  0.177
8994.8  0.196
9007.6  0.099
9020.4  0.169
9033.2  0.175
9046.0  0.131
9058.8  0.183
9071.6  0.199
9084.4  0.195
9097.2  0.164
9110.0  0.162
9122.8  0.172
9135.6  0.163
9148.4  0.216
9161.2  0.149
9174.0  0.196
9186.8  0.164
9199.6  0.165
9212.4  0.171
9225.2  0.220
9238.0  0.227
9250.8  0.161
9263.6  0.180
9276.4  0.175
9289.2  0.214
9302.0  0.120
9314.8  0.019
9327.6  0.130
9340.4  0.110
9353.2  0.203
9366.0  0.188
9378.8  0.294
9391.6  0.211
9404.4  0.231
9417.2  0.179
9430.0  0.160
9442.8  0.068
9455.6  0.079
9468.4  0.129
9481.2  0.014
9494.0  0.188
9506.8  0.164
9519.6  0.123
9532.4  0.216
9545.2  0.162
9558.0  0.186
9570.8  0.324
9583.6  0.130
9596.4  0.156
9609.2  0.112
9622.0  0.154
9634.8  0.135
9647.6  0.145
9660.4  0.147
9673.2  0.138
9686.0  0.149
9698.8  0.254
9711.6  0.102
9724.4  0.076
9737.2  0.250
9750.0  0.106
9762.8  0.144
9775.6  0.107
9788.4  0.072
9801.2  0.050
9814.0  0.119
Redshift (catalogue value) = 1.71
